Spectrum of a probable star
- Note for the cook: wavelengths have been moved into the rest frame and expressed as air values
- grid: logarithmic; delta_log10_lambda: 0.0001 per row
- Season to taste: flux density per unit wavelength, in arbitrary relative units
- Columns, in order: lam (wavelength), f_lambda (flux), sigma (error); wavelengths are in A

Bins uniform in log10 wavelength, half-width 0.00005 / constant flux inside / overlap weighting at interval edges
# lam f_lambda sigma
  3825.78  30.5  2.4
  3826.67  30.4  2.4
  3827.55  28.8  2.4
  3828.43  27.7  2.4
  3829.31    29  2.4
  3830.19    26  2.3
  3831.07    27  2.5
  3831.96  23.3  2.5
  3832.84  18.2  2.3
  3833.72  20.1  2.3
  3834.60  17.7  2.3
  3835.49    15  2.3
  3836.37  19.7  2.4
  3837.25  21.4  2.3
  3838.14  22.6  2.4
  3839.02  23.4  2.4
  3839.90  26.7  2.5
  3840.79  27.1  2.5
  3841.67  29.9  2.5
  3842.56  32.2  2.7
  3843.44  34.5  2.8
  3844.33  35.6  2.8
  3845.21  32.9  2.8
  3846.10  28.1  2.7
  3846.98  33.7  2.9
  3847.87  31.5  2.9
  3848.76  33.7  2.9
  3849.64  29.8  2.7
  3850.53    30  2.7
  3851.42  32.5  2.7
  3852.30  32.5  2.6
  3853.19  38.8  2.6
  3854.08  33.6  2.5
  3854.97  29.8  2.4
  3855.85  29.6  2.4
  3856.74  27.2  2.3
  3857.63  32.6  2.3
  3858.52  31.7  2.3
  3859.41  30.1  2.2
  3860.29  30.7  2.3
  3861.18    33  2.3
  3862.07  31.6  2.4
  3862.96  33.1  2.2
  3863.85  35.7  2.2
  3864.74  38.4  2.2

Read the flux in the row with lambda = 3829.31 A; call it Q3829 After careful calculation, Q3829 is 29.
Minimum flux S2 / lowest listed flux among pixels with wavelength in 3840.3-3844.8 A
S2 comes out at 27.1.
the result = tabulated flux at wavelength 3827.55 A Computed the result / 28.8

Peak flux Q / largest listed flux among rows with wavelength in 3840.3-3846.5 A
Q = 35.6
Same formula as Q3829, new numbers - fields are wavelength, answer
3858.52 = 31.7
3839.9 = 26.7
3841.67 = 29.9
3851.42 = 32.5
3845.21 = 32.9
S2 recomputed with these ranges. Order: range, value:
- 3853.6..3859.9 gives 27.2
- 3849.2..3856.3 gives 29.6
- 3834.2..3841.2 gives 15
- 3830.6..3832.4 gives 23.3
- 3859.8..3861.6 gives 30.7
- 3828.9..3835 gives 17.7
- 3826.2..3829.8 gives 27.7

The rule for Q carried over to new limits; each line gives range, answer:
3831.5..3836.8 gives 23.3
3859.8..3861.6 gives 33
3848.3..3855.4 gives 38.8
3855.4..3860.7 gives 32.6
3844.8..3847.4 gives 33.7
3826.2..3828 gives 30.4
